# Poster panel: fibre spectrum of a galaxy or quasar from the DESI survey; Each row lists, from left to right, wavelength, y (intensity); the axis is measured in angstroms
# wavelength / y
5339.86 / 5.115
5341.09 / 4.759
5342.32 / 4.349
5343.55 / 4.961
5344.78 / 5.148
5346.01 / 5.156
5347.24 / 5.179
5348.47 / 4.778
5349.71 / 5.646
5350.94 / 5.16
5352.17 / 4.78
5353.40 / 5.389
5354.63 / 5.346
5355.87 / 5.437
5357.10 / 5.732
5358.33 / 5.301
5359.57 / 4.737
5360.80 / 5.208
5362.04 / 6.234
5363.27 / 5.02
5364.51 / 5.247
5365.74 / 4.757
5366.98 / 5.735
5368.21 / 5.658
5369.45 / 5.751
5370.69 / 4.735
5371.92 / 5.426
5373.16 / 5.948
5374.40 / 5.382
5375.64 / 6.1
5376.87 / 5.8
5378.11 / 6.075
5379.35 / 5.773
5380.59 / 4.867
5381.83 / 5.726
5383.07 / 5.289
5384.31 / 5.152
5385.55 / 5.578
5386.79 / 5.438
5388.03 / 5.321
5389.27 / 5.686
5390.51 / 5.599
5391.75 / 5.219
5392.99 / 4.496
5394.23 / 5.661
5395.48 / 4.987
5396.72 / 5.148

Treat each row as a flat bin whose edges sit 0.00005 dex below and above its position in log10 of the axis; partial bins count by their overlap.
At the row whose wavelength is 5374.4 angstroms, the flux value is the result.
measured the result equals 5.382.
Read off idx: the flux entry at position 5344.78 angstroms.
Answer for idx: 5.148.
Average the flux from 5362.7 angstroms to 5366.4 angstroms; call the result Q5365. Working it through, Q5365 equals 5.01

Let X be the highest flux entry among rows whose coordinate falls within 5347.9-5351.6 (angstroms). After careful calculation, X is 5.646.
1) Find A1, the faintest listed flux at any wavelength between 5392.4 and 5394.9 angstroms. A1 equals 4.496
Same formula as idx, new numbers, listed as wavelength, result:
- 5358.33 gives 5.301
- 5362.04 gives 6.234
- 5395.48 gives 4.987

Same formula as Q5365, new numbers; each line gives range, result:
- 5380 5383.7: 5.29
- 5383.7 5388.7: 5.38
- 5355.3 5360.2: 5.31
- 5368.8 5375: 5.44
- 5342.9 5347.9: 5.11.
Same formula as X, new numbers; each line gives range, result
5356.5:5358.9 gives 5.732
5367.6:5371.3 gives 5.751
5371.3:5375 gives 5.948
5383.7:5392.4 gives 5.686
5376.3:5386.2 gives 6.075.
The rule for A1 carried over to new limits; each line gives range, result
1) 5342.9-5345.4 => 4.961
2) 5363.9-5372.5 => 4.735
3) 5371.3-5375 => 5.382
